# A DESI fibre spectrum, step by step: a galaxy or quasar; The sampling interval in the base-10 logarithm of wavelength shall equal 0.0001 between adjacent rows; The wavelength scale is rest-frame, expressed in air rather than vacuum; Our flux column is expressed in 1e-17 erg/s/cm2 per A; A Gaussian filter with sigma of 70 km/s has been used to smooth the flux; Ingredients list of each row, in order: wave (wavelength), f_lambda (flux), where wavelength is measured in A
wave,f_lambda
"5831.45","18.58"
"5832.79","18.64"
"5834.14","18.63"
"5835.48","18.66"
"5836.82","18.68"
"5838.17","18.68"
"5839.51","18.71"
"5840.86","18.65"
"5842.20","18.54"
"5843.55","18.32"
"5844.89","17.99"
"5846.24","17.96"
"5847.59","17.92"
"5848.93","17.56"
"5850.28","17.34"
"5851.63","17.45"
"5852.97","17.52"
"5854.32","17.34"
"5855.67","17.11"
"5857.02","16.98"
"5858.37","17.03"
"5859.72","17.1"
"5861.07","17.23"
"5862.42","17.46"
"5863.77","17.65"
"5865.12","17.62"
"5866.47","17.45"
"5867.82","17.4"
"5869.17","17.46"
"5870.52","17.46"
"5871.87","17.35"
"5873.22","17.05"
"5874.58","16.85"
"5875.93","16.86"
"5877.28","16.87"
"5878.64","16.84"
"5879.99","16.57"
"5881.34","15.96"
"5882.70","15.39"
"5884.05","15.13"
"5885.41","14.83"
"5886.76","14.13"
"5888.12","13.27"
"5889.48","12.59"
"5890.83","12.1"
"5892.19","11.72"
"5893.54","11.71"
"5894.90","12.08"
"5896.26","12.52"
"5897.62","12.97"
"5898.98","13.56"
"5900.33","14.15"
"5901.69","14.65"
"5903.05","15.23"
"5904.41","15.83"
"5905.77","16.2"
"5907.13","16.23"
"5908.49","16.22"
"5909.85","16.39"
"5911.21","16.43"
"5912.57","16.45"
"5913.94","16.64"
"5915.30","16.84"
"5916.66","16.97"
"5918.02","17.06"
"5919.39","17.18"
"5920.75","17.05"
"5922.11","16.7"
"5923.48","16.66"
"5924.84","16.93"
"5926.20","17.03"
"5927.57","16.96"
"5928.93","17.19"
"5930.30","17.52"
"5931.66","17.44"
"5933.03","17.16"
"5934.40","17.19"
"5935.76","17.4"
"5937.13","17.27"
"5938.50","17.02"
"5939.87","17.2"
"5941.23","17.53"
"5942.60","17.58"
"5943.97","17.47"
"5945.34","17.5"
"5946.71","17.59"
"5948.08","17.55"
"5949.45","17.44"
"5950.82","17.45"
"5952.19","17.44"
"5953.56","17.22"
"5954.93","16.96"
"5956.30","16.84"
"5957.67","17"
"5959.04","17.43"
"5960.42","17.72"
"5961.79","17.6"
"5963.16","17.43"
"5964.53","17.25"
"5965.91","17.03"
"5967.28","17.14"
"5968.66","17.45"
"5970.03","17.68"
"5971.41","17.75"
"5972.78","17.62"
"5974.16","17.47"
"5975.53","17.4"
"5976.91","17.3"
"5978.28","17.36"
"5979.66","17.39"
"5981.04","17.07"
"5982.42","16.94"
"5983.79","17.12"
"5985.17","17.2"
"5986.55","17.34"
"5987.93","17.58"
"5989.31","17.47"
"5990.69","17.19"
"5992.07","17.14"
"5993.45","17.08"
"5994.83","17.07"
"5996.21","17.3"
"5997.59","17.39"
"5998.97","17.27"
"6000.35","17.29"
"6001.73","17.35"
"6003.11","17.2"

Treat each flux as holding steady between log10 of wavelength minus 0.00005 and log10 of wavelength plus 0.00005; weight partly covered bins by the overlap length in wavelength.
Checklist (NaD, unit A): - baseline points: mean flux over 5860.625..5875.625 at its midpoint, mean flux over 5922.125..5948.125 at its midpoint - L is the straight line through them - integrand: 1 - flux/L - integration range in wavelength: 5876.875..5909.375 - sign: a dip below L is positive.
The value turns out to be 5.4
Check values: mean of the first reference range 17.4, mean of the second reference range 17.2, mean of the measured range 14.4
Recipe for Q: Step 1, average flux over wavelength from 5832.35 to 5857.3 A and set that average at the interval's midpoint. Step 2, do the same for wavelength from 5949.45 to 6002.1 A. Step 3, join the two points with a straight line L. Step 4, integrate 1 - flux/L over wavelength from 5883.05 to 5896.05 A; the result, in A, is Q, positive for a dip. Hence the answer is 3.4 A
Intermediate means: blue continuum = 18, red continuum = 17.3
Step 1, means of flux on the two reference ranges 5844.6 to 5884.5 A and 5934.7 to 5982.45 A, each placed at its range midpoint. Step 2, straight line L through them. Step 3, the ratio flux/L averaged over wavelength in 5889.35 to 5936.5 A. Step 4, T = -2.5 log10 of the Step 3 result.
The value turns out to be 0.10 mag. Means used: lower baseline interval 17.1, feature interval 15.7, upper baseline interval 17.4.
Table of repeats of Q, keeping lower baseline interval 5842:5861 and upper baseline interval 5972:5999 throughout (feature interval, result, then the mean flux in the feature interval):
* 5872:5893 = 2.8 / 15.1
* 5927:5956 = 0.1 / 17.3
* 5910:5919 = 0.4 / 16.7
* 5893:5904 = 2.5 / 13.4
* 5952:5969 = 0.1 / 17.3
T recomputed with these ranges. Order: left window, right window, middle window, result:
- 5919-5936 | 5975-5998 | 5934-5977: -0.013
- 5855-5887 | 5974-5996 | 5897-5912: 0.110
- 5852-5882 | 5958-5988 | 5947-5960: 0.003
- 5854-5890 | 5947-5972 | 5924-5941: -0.007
